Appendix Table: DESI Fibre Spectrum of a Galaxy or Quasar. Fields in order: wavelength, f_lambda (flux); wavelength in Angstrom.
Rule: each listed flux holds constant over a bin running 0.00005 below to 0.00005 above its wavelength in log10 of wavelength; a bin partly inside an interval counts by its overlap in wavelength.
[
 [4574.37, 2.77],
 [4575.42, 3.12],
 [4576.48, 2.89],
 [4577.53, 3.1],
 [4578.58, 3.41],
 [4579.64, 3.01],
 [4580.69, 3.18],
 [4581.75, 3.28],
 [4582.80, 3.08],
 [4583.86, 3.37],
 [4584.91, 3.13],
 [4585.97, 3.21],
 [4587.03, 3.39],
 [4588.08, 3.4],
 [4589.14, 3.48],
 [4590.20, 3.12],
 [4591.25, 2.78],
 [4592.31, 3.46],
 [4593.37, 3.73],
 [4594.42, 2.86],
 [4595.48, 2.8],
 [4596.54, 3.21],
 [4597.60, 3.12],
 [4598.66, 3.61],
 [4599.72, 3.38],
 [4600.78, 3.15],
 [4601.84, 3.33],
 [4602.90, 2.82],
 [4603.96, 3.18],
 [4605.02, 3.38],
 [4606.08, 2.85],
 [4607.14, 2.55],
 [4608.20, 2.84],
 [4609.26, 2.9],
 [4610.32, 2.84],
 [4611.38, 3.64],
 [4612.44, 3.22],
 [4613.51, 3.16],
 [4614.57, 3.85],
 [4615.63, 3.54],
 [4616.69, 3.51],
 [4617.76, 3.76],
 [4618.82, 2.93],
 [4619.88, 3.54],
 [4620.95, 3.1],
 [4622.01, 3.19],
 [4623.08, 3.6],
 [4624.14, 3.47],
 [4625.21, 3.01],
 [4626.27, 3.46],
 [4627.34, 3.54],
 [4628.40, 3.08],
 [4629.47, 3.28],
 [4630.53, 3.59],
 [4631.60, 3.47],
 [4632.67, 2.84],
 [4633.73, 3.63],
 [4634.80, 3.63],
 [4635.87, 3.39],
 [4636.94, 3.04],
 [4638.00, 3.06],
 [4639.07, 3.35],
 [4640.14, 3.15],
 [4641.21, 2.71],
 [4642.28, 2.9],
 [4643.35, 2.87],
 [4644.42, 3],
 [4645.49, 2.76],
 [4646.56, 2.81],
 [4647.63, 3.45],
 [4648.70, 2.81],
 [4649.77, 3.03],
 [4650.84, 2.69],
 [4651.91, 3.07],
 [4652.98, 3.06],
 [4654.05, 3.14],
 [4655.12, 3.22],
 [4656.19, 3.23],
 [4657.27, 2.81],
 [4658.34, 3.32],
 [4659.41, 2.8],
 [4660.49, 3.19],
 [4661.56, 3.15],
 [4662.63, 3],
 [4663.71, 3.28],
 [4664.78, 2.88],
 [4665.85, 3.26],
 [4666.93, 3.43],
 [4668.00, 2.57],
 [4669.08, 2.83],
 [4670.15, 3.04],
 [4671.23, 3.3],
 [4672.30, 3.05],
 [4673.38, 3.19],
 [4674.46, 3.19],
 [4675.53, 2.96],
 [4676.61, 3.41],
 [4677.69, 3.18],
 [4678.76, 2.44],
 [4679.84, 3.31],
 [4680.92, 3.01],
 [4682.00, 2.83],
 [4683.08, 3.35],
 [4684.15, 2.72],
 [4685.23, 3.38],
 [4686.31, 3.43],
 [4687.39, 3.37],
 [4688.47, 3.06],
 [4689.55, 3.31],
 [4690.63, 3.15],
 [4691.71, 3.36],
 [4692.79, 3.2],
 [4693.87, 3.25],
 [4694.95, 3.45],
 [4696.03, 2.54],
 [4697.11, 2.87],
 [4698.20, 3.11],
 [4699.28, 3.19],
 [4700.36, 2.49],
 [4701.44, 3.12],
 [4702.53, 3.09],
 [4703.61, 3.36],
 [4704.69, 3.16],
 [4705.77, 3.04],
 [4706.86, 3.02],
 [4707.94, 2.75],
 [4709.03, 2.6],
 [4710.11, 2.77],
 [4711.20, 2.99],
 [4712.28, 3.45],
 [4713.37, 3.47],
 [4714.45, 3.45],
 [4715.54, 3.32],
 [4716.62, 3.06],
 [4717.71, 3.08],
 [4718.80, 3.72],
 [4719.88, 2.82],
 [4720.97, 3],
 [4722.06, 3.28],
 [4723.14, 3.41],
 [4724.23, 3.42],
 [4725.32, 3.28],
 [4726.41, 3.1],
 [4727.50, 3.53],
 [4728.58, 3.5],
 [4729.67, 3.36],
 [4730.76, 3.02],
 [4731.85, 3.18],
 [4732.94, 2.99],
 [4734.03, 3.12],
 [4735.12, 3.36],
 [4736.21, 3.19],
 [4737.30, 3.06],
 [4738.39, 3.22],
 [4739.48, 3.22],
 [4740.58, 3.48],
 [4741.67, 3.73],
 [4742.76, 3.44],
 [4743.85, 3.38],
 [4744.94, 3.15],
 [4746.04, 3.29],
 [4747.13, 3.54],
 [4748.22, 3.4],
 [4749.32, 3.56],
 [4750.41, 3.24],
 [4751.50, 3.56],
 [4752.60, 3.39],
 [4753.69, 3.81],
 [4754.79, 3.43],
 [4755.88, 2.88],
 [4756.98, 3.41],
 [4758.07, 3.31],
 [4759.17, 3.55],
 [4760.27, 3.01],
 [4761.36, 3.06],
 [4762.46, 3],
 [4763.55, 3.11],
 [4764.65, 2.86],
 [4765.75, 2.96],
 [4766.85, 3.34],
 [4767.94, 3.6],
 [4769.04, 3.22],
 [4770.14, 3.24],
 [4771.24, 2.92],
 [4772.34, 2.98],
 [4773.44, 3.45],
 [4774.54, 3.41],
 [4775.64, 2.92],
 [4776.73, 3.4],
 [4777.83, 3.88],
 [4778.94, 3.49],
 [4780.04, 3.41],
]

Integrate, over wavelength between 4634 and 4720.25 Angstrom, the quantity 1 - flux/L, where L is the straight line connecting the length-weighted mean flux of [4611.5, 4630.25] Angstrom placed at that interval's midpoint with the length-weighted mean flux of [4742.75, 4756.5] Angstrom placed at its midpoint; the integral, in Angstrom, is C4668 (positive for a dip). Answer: 7.34 Angstrom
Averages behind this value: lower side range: 3.38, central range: 3.09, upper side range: 3.39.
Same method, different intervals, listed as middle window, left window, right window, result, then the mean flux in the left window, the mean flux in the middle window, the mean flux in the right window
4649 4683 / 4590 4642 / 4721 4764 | 2.10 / 3.24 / 3.06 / 3.3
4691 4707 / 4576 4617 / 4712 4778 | 0.84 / 3.2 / 3.09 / 3.28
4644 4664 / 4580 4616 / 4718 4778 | 1.17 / 3.2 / 3.04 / 3.28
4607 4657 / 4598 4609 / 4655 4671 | -1.72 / 3.1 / 3.19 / 3.07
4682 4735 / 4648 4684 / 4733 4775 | 0.15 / 3.06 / 3.16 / 3.28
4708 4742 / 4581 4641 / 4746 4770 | 0.67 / 3.25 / 3.22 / 3.3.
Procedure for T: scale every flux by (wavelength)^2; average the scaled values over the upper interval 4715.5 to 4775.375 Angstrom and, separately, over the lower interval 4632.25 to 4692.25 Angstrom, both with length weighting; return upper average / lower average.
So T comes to 1.1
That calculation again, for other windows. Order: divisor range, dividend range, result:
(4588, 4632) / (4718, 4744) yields 1.06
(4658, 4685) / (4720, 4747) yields 1.10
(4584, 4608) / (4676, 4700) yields 1.02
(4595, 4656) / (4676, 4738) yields 1.02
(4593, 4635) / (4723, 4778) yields 1.07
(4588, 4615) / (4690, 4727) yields 1.03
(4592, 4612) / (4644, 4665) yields 0.99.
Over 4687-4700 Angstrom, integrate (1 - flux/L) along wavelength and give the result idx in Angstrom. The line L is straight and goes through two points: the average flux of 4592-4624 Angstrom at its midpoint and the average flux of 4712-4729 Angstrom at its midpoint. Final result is 0.6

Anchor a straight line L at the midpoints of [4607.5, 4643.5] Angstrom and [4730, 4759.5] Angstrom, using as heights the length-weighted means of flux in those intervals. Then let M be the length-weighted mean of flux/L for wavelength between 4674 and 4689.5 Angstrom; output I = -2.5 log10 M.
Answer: 0.06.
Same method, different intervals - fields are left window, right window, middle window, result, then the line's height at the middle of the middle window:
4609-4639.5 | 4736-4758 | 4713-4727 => 0.03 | 3.36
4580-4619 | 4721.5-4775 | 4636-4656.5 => 0.07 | 3.24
